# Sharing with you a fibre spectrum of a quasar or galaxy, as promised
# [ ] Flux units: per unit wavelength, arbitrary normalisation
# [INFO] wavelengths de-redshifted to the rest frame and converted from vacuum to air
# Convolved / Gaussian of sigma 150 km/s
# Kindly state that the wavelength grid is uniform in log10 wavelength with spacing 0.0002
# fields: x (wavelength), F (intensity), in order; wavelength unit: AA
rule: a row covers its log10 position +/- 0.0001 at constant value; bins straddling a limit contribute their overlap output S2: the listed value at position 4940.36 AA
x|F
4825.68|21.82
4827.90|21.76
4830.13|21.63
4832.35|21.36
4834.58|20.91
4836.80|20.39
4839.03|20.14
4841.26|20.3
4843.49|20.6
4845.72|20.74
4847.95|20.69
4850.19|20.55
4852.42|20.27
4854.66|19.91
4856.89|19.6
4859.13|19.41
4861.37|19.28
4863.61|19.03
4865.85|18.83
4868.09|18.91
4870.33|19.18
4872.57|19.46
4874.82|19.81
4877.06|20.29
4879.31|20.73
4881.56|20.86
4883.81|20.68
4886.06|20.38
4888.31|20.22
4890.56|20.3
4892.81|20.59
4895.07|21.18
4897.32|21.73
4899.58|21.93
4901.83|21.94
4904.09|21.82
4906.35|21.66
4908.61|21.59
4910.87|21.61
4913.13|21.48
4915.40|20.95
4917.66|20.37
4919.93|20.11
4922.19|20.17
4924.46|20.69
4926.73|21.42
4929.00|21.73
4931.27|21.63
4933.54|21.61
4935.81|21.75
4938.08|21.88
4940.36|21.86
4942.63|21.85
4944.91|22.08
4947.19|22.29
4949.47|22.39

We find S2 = 21.86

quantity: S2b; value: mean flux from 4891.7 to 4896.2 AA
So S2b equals 20.9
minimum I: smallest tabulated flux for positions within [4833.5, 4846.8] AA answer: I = 20.14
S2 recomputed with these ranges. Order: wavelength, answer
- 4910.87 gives 21.61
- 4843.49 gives 20.6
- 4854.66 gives 19.91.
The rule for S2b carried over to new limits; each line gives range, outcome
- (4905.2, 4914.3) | 21.6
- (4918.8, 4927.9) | 20.6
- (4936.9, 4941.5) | 21.9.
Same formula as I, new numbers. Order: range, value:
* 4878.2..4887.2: 20.38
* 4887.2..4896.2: 20.22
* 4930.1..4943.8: 21.61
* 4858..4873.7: 18.83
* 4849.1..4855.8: 19.91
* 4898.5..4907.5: 21.66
